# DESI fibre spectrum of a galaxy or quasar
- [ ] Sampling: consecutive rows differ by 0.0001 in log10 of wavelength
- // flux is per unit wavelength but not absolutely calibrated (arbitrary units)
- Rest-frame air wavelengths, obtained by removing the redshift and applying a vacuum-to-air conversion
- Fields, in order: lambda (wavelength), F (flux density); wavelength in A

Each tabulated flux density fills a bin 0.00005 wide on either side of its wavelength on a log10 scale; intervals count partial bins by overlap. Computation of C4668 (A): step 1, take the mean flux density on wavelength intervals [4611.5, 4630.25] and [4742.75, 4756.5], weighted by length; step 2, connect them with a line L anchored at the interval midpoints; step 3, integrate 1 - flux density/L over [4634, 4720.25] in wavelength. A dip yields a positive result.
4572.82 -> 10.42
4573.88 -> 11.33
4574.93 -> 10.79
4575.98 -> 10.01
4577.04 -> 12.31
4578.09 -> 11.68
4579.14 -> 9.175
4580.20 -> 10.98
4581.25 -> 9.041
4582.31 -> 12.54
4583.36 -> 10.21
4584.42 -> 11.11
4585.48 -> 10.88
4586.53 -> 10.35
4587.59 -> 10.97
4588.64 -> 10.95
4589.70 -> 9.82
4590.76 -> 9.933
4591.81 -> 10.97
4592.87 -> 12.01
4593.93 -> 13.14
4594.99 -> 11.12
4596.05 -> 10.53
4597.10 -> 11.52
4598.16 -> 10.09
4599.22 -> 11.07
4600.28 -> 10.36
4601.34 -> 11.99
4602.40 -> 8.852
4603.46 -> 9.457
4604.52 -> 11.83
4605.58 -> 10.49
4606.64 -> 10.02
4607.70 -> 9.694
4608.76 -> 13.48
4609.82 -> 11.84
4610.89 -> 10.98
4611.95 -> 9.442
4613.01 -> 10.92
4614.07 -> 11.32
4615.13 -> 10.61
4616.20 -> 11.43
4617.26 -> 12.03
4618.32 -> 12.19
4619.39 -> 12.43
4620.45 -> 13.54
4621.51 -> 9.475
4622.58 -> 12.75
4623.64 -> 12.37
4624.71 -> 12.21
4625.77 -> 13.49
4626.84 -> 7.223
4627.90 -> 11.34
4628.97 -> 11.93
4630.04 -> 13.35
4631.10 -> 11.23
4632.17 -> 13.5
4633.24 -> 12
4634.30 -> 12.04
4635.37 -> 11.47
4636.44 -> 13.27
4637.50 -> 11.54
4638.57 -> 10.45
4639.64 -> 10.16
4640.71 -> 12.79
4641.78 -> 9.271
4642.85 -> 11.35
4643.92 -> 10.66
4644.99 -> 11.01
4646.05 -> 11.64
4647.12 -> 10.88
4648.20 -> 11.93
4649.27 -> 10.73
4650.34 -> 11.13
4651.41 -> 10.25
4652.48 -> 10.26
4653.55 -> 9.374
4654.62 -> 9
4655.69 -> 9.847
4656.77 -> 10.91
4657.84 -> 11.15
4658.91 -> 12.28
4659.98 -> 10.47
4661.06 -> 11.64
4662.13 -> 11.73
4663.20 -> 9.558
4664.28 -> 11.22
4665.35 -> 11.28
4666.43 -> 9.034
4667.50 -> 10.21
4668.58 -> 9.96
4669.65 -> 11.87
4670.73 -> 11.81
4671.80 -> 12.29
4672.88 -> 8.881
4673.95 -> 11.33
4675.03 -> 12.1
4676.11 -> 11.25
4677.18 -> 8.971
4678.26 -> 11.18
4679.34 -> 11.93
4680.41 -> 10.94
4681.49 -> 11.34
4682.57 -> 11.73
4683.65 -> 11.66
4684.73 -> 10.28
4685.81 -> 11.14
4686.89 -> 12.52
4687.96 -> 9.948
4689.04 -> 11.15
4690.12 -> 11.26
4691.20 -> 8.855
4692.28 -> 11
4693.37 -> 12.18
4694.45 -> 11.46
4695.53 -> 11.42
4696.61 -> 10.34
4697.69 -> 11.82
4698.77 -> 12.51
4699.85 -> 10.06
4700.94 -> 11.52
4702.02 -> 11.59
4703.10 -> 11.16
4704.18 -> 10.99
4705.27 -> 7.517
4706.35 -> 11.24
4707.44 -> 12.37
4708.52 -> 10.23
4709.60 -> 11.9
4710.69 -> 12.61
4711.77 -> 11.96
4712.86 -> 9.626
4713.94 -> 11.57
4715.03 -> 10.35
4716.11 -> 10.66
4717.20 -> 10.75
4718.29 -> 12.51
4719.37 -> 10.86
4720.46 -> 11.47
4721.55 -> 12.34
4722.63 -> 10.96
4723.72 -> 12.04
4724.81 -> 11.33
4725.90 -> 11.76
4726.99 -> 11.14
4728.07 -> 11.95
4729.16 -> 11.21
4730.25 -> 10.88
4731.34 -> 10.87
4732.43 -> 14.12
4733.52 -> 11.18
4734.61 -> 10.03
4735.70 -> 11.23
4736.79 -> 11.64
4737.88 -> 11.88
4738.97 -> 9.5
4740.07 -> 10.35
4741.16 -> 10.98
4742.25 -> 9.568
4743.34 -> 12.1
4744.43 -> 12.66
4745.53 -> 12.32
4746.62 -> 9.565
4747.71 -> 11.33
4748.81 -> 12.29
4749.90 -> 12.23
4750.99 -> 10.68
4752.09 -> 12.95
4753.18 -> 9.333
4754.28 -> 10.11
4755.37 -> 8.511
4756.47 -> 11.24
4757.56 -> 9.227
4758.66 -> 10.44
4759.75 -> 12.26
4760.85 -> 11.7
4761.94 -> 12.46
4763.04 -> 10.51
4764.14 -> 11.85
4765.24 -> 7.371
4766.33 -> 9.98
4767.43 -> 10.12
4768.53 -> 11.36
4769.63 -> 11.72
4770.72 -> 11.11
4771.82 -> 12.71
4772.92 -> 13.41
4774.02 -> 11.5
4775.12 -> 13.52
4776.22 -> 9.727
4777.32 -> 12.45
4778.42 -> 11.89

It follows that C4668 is 2.7 A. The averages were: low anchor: 11.5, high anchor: 11.2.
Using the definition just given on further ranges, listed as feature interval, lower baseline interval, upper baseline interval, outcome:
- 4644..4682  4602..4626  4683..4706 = 0.9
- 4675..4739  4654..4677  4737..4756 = -1.8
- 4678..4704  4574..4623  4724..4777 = -0.2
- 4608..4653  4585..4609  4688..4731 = -2.2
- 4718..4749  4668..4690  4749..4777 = -0.8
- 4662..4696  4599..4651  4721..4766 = 0.8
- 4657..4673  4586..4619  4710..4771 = 0.1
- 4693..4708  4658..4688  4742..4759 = -0.2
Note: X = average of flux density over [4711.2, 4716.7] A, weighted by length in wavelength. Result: 10.8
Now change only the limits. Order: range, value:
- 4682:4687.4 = 11.4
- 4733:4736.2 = 10.8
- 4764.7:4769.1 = 9.72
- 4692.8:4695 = 11.8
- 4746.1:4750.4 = 11.4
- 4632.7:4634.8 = 12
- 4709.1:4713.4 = 11.5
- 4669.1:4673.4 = 11.2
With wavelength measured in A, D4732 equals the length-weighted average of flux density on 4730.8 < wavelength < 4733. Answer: 12.5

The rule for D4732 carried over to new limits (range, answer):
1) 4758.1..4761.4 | 11.5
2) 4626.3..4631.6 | 11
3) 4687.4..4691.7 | 10.4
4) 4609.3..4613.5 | 10.8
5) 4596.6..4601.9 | 11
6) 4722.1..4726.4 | 11.5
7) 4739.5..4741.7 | 10.6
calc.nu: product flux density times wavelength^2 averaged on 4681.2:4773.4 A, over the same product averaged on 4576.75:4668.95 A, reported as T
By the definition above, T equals 1.1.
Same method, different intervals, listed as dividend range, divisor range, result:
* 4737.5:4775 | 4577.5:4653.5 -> 1.05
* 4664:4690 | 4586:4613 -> 1.05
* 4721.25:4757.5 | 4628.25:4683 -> 1.04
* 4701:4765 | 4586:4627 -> 1.06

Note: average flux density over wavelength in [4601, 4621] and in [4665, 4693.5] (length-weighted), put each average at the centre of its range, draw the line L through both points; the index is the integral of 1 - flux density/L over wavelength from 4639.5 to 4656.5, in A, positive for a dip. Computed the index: 0.6 A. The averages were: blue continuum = 11.2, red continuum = 10.9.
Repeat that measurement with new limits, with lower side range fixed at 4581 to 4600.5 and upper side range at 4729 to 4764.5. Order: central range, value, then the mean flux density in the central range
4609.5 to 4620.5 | -0.5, 11.4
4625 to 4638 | -1.1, 11.9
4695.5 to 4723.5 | -0.3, 11.2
